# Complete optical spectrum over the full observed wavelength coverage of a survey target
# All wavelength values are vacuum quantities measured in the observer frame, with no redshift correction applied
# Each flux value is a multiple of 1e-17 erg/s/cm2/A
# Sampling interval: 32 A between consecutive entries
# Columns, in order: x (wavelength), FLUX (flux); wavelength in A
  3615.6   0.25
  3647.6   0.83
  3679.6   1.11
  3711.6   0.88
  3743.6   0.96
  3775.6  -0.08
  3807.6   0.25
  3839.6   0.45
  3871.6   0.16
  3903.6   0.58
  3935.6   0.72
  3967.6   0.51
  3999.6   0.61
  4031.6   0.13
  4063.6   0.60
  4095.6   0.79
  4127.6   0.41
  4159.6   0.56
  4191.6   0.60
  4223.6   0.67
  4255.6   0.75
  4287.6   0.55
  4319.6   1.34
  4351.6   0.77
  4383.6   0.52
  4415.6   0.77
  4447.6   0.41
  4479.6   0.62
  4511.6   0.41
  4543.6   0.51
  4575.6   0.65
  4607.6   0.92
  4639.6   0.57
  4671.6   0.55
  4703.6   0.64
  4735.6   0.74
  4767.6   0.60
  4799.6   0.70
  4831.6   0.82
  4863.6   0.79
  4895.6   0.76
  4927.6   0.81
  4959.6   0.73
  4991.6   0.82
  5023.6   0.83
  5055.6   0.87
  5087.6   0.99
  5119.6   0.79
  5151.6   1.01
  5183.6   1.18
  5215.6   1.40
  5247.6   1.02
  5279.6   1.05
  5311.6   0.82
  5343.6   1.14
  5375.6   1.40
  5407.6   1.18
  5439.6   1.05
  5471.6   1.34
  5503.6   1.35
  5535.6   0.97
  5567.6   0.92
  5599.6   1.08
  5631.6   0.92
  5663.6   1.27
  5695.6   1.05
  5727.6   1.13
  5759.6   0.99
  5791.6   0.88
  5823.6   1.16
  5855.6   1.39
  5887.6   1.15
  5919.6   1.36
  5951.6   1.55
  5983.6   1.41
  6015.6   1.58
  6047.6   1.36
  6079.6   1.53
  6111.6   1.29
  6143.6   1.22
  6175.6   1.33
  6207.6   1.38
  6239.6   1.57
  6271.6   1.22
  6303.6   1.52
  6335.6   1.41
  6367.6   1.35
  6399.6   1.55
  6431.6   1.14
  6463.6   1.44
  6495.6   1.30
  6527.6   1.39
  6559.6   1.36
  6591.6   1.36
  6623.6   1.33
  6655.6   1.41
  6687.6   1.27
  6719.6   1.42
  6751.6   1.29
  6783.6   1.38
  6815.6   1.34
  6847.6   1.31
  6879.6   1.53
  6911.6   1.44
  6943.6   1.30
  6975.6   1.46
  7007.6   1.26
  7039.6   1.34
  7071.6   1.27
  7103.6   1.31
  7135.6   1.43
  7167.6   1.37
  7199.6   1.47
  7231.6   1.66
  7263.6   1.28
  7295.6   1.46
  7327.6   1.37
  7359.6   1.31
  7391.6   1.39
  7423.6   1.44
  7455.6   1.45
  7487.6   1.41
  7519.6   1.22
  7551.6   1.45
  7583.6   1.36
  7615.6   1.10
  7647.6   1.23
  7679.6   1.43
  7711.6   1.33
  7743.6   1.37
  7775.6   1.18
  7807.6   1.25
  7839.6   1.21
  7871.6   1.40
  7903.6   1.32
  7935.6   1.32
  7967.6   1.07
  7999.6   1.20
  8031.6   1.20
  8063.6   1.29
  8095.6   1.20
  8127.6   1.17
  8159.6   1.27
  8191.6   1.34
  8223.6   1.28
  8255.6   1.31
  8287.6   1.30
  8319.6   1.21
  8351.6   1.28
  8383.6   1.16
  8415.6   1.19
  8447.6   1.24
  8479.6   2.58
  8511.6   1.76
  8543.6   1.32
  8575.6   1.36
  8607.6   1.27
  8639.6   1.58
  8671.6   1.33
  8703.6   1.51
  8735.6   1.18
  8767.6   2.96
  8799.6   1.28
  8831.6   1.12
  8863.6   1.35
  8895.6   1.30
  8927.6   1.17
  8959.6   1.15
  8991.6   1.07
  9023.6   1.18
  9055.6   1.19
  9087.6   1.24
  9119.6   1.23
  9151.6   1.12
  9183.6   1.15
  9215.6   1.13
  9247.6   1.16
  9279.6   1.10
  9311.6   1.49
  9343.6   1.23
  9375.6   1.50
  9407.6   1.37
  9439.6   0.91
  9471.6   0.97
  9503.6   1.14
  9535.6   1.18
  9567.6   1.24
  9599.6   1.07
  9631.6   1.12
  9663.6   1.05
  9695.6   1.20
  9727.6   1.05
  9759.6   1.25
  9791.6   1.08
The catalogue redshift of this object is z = 0.293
